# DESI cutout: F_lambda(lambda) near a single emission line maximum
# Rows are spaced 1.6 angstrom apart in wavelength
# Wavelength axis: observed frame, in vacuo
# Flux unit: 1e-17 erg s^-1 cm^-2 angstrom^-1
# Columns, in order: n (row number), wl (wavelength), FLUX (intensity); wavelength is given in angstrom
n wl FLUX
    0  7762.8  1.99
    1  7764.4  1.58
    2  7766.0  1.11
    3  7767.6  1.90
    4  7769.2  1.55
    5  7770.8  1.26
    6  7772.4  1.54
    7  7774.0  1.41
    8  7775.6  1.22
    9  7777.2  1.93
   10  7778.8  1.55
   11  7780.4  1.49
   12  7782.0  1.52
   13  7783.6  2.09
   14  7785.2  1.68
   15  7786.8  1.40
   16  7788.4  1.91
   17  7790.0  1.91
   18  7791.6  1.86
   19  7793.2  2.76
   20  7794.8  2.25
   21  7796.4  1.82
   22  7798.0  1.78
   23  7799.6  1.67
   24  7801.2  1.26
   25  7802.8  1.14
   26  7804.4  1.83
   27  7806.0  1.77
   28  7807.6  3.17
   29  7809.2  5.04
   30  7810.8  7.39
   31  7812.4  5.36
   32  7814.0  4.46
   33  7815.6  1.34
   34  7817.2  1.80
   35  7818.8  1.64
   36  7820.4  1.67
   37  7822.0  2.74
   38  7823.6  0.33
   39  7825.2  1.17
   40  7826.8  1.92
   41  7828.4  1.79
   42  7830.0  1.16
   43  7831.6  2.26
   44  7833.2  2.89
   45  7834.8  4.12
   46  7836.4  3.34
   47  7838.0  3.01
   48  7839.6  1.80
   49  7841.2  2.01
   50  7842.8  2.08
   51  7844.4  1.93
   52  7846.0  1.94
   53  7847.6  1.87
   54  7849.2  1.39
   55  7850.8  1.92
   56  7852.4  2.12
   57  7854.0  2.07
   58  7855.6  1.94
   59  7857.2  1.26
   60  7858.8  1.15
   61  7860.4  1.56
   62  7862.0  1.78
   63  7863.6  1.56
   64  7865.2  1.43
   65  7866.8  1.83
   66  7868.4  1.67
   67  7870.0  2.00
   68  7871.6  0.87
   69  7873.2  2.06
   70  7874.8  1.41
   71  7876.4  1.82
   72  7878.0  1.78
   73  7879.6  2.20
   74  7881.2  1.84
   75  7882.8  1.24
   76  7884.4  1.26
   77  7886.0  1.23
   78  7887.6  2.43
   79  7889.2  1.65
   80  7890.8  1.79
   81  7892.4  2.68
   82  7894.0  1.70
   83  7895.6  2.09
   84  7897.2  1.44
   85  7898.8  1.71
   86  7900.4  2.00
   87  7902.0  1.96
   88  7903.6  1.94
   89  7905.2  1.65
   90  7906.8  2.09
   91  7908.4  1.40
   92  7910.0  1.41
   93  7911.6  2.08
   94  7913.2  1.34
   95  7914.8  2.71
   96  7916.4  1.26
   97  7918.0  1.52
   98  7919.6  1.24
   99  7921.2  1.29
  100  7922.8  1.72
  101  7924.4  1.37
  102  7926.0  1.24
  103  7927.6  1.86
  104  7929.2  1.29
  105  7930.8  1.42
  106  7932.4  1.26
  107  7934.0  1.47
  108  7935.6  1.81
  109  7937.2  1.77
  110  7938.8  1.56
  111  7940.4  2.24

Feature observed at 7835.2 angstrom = [N II] 6583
